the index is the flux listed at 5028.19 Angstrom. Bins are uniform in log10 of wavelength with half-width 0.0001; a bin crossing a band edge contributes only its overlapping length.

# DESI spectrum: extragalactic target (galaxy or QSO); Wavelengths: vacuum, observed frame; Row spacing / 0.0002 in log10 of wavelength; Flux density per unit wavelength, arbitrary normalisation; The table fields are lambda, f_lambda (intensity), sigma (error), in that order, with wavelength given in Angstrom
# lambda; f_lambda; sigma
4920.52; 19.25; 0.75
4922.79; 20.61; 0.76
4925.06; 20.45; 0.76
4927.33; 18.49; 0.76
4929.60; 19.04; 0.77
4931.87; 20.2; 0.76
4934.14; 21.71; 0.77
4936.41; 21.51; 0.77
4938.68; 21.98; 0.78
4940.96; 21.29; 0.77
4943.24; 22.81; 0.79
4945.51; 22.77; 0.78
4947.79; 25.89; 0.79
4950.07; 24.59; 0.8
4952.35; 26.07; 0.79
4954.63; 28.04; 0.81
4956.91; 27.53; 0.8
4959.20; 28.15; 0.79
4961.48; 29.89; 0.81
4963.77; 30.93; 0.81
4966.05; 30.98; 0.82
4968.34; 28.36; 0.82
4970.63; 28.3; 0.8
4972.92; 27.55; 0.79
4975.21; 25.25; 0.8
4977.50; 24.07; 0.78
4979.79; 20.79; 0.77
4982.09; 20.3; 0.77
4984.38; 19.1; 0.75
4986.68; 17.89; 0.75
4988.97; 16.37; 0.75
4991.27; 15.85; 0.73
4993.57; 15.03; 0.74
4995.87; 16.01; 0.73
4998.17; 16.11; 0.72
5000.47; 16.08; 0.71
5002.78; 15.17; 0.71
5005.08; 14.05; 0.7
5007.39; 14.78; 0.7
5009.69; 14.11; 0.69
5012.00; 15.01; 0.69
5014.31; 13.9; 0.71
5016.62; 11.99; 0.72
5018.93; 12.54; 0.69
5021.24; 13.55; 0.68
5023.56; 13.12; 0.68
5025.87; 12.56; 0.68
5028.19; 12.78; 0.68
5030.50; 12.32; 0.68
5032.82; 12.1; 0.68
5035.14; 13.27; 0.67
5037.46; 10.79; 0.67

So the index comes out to 12.78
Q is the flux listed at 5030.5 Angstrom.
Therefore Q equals 12.32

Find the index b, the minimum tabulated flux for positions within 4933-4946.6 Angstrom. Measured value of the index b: 21.29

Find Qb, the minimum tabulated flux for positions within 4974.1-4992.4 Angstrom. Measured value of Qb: 15.85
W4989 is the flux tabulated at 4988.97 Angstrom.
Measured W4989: 16.37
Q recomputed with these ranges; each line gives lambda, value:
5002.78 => 15.17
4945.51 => 22.77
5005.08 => 14.05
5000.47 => 16.08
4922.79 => 20.61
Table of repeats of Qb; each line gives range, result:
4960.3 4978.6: 24.07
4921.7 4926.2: 20.45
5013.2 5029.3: 11.99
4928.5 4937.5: 19.04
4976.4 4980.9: 20.79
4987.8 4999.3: 15.03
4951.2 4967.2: 26.07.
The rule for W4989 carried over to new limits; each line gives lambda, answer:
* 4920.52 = 19.25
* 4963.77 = 30.93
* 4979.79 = 20.79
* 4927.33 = 18.49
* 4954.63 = 28.04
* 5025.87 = 12.56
